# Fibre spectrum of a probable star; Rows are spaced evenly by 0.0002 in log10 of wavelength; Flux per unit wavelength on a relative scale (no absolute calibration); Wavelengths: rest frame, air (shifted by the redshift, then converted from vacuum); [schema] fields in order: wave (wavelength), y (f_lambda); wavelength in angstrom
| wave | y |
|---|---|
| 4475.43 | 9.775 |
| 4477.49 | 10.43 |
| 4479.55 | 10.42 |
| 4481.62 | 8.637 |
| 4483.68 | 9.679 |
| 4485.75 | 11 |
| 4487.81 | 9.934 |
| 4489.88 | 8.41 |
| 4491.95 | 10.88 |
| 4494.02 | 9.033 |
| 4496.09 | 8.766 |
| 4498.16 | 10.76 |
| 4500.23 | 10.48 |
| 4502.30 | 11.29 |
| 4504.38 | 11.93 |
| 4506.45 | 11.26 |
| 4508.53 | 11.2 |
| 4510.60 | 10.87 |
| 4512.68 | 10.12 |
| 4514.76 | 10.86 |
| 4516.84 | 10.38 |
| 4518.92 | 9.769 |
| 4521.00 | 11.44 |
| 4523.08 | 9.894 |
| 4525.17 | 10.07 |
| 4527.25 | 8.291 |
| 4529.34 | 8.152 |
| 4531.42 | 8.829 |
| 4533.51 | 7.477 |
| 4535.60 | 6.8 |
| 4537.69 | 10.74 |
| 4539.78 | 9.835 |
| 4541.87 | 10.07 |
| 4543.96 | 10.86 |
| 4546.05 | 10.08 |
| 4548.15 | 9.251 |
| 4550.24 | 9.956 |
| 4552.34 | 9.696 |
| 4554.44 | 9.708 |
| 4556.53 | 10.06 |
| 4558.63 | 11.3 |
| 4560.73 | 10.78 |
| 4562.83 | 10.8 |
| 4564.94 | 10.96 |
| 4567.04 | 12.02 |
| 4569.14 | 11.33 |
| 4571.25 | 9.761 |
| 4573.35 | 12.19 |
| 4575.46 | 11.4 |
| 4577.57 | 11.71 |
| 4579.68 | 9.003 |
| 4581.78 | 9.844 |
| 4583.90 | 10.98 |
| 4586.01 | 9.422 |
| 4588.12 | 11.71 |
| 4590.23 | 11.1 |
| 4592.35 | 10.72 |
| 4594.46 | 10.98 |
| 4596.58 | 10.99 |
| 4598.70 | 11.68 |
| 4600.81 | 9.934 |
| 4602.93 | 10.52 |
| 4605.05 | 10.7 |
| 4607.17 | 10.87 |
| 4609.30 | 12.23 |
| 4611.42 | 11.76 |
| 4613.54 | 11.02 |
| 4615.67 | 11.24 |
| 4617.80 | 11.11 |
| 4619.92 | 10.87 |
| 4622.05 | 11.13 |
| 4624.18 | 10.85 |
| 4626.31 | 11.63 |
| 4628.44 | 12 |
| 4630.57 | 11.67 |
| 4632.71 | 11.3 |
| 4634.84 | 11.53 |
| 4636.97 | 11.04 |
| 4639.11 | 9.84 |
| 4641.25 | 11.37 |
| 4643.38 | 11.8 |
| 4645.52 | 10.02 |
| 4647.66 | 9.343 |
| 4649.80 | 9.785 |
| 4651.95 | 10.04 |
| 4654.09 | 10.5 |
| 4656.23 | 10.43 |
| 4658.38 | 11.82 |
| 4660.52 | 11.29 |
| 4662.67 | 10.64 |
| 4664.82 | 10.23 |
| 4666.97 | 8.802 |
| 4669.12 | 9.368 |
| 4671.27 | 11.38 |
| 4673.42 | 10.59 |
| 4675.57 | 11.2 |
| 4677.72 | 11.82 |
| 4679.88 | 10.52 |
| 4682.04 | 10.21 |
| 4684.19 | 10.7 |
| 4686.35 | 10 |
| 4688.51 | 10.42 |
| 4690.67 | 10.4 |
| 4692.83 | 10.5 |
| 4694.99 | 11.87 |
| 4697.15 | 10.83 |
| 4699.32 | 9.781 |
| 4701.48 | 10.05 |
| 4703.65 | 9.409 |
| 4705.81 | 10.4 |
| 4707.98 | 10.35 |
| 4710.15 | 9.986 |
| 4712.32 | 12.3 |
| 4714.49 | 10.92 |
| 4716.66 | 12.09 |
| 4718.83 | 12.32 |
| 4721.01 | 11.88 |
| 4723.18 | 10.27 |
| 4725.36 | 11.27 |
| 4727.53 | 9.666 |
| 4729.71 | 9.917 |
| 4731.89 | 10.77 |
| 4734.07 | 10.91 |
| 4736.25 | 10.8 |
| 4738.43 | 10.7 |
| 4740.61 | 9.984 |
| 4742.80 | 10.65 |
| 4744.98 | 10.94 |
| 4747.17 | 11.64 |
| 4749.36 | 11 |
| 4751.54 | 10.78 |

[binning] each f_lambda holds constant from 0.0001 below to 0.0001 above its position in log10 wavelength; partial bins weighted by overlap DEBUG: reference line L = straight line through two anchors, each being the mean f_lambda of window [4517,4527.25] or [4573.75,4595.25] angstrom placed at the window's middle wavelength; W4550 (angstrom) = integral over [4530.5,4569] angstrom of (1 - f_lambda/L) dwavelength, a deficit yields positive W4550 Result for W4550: 1.5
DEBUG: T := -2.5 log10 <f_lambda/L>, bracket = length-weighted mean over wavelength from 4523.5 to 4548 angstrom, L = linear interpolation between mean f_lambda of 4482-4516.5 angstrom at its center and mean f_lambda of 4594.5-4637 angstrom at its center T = 0.16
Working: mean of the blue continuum 10.4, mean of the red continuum 11.2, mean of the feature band 9.22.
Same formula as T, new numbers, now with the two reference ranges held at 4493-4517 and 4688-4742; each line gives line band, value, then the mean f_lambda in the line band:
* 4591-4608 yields -0.016 mag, 10.8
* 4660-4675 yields 0.038 mag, 10.3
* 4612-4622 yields -0.044 mag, 11.1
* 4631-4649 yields -0.013 mag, 10.8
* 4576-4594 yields 0.004 mag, 10.6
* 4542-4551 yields 0.060 mag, 10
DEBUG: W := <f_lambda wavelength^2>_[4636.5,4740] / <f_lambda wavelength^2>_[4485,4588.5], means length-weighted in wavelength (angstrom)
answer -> 1.1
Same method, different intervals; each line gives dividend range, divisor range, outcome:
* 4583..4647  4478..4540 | 1.17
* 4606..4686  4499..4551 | 1.14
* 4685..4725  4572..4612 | 1.04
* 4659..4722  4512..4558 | 1.19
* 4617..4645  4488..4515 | 1.14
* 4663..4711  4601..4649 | 0.97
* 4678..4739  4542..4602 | 1.07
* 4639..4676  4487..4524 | 1.07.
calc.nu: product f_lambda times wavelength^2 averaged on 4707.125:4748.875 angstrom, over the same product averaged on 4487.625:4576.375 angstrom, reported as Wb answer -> 1.2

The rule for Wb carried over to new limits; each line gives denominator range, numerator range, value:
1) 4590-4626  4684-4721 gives 1.01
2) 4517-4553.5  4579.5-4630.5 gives 1.19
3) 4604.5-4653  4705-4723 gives 1.06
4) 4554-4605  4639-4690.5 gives 1.01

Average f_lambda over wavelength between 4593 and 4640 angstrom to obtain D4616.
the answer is 11.1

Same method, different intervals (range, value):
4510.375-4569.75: 9.99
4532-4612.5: 10.5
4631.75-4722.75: 10.7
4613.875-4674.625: 10.8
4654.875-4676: 10.6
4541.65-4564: 10.2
